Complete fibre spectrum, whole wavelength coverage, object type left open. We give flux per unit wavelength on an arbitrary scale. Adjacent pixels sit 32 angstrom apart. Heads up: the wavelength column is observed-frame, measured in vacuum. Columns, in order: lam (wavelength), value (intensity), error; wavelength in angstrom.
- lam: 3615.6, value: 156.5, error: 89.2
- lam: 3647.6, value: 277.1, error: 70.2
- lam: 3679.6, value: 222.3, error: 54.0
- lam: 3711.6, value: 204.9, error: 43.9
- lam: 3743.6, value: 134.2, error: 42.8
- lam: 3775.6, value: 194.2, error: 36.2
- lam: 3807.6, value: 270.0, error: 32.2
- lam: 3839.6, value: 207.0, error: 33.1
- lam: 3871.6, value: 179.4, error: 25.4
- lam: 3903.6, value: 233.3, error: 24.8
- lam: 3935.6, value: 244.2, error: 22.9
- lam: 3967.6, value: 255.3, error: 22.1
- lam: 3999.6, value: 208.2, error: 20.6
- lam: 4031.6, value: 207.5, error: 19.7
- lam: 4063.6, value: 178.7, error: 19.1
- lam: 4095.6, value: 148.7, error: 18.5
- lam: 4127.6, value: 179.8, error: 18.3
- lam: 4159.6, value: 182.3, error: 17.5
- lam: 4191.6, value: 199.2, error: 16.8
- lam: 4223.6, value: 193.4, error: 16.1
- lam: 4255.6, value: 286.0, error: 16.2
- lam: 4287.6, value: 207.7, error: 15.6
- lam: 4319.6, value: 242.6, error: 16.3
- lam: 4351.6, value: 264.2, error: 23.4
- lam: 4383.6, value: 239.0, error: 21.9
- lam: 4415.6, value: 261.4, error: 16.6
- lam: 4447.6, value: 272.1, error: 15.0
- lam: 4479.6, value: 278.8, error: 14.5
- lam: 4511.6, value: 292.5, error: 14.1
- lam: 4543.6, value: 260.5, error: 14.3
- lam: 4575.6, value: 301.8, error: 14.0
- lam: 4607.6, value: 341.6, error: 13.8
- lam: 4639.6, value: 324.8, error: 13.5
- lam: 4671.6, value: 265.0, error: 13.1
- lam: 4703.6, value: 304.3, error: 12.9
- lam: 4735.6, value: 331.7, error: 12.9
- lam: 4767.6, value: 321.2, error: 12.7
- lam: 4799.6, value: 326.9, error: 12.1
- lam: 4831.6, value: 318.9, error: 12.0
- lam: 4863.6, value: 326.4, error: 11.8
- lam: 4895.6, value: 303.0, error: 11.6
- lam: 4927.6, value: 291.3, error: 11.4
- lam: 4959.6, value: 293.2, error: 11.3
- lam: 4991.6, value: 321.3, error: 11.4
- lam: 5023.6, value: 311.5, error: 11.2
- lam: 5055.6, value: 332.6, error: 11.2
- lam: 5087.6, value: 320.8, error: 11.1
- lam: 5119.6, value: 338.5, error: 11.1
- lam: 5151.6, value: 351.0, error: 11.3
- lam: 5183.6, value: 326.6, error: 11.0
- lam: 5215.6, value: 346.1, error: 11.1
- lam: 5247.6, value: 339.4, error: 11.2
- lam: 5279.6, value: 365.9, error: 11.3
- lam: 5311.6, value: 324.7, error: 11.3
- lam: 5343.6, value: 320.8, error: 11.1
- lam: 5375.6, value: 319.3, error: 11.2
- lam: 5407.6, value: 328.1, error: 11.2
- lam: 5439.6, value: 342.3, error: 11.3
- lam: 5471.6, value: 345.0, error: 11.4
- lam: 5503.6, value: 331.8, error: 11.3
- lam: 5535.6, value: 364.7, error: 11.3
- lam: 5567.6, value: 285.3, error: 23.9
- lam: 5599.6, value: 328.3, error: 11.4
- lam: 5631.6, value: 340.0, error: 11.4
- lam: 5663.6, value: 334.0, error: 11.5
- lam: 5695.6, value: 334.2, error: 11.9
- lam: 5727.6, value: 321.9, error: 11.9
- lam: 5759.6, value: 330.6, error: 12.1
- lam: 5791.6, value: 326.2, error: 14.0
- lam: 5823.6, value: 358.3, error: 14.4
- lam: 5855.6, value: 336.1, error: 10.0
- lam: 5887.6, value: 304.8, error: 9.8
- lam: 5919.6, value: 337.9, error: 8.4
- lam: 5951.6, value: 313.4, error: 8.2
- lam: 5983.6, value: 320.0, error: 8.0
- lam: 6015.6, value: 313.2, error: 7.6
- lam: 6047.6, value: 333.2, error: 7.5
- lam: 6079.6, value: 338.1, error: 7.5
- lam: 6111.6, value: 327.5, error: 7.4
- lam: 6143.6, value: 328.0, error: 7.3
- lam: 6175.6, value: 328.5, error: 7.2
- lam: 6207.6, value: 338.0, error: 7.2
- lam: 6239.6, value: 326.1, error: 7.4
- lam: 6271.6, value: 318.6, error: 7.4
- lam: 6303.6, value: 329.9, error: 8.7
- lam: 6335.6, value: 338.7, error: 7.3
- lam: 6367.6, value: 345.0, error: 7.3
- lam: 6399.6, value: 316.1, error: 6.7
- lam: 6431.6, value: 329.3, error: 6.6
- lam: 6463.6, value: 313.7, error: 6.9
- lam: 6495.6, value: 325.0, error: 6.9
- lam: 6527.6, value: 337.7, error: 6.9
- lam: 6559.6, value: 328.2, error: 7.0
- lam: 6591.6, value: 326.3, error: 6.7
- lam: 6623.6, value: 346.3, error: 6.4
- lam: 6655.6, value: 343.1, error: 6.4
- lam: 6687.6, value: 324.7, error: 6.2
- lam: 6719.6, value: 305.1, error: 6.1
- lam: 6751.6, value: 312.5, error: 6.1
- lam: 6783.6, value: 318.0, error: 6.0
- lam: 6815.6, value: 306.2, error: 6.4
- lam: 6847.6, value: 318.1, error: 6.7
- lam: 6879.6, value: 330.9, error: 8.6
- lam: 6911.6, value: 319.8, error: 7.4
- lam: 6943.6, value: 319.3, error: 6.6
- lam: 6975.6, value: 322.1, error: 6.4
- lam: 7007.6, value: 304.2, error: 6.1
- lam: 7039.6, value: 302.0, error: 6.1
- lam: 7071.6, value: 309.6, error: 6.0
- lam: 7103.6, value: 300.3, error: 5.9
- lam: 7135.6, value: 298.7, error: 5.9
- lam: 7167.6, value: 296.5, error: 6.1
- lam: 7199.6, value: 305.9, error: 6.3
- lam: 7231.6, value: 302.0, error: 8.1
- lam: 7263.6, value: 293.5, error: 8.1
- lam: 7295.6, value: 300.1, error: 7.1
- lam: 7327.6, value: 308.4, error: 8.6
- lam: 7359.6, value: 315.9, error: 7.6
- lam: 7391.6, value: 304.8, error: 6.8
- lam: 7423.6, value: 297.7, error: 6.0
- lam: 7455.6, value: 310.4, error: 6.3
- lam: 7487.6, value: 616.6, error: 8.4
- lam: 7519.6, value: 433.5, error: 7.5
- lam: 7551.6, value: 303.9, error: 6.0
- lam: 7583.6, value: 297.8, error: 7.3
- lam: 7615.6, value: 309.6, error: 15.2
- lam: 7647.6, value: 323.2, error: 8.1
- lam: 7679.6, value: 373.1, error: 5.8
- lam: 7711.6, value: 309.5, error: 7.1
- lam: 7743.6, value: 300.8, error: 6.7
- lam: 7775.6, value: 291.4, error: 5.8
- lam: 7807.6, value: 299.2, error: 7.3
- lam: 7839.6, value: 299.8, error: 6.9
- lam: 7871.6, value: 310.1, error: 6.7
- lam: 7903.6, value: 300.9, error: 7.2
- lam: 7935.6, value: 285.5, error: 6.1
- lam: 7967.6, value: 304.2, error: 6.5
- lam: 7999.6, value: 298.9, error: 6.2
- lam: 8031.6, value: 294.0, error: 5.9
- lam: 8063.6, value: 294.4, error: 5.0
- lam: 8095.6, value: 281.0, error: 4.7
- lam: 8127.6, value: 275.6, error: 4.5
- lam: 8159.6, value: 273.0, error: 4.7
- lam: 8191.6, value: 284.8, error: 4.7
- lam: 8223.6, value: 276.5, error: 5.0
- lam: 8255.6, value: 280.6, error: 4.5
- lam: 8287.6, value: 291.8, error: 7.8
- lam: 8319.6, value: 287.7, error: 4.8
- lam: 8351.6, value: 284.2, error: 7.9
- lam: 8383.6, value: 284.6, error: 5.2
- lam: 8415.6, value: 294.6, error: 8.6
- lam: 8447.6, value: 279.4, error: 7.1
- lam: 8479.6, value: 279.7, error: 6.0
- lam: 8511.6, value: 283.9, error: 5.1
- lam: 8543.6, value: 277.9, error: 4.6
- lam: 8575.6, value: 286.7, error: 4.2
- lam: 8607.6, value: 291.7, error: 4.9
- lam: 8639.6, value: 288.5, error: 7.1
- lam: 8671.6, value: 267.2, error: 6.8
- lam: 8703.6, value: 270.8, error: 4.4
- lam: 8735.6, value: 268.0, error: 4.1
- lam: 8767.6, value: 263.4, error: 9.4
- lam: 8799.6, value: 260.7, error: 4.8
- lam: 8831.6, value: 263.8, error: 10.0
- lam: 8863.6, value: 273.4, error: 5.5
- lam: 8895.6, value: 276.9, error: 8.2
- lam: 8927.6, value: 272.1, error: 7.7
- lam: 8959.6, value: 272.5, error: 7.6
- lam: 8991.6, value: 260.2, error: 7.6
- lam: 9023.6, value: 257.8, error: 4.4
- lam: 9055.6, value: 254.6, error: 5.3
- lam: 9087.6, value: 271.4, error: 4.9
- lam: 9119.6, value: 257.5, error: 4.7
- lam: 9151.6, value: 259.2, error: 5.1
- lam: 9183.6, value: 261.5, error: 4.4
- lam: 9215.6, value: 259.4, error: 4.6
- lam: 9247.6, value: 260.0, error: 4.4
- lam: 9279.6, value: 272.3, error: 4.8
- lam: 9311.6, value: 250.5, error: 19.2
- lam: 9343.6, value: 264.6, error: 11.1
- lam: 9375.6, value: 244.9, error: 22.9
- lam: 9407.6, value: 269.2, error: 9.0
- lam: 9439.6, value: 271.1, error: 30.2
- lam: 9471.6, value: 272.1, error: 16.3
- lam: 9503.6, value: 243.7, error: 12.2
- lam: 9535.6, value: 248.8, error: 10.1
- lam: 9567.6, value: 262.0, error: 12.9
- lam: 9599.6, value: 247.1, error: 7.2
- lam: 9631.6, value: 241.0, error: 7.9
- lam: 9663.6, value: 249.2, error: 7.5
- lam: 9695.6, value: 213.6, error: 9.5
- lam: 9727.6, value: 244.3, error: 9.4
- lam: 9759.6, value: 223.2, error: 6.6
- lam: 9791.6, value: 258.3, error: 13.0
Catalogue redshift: 0.14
